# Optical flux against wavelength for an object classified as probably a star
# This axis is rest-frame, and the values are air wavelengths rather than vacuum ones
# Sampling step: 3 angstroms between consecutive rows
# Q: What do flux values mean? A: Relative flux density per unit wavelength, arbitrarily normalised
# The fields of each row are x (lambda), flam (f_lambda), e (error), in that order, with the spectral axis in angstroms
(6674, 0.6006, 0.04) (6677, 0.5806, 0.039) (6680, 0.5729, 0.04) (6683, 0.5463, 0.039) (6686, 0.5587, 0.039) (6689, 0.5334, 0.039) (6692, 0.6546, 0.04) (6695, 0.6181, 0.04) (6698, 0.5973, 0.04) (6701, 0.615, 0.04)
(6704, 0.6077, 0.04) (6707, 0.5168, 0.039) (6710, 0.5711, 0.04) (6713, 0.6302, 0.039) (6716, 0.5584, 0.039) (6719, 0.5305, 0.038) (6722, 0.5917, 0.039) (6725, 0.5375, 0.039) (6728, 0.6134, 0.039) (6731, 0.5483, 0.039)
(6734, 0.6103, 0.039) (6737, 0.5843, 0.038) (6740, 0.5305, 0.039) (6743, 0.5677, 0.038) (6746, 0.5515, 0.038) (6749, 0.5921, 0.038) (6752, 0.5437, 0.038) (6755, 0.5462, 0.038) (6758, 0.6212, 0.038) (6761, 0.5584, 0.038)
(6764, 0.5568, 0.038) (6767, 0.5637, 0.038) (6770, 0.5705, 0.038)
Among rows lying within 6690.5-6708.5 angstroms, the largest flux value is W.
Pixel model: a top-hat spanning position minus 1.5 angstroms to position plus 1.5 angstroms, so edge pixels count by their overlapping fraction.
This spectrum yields 0.6546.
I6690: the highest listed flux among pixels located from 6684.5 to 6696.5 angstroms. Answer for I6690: 0.6546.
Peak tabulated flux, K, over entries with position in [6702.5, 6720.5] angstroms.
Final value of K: 0.6302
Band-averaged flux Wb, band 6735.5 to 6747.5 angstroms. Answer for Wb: 0.558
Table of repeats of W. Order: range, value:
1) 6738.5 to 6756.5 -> 0.5921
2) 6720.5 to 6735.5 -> 0.6134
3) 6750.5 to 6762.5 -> 0.6212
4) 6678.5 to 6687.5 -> 0.5729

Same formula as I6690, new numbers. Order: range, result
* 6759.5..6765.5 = 0.5584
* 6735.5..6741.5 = 0.5843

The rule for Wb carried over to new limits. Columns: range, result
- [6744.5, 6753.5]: 0.562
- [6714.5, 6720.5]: 0.544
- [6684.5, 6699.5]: 0.592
